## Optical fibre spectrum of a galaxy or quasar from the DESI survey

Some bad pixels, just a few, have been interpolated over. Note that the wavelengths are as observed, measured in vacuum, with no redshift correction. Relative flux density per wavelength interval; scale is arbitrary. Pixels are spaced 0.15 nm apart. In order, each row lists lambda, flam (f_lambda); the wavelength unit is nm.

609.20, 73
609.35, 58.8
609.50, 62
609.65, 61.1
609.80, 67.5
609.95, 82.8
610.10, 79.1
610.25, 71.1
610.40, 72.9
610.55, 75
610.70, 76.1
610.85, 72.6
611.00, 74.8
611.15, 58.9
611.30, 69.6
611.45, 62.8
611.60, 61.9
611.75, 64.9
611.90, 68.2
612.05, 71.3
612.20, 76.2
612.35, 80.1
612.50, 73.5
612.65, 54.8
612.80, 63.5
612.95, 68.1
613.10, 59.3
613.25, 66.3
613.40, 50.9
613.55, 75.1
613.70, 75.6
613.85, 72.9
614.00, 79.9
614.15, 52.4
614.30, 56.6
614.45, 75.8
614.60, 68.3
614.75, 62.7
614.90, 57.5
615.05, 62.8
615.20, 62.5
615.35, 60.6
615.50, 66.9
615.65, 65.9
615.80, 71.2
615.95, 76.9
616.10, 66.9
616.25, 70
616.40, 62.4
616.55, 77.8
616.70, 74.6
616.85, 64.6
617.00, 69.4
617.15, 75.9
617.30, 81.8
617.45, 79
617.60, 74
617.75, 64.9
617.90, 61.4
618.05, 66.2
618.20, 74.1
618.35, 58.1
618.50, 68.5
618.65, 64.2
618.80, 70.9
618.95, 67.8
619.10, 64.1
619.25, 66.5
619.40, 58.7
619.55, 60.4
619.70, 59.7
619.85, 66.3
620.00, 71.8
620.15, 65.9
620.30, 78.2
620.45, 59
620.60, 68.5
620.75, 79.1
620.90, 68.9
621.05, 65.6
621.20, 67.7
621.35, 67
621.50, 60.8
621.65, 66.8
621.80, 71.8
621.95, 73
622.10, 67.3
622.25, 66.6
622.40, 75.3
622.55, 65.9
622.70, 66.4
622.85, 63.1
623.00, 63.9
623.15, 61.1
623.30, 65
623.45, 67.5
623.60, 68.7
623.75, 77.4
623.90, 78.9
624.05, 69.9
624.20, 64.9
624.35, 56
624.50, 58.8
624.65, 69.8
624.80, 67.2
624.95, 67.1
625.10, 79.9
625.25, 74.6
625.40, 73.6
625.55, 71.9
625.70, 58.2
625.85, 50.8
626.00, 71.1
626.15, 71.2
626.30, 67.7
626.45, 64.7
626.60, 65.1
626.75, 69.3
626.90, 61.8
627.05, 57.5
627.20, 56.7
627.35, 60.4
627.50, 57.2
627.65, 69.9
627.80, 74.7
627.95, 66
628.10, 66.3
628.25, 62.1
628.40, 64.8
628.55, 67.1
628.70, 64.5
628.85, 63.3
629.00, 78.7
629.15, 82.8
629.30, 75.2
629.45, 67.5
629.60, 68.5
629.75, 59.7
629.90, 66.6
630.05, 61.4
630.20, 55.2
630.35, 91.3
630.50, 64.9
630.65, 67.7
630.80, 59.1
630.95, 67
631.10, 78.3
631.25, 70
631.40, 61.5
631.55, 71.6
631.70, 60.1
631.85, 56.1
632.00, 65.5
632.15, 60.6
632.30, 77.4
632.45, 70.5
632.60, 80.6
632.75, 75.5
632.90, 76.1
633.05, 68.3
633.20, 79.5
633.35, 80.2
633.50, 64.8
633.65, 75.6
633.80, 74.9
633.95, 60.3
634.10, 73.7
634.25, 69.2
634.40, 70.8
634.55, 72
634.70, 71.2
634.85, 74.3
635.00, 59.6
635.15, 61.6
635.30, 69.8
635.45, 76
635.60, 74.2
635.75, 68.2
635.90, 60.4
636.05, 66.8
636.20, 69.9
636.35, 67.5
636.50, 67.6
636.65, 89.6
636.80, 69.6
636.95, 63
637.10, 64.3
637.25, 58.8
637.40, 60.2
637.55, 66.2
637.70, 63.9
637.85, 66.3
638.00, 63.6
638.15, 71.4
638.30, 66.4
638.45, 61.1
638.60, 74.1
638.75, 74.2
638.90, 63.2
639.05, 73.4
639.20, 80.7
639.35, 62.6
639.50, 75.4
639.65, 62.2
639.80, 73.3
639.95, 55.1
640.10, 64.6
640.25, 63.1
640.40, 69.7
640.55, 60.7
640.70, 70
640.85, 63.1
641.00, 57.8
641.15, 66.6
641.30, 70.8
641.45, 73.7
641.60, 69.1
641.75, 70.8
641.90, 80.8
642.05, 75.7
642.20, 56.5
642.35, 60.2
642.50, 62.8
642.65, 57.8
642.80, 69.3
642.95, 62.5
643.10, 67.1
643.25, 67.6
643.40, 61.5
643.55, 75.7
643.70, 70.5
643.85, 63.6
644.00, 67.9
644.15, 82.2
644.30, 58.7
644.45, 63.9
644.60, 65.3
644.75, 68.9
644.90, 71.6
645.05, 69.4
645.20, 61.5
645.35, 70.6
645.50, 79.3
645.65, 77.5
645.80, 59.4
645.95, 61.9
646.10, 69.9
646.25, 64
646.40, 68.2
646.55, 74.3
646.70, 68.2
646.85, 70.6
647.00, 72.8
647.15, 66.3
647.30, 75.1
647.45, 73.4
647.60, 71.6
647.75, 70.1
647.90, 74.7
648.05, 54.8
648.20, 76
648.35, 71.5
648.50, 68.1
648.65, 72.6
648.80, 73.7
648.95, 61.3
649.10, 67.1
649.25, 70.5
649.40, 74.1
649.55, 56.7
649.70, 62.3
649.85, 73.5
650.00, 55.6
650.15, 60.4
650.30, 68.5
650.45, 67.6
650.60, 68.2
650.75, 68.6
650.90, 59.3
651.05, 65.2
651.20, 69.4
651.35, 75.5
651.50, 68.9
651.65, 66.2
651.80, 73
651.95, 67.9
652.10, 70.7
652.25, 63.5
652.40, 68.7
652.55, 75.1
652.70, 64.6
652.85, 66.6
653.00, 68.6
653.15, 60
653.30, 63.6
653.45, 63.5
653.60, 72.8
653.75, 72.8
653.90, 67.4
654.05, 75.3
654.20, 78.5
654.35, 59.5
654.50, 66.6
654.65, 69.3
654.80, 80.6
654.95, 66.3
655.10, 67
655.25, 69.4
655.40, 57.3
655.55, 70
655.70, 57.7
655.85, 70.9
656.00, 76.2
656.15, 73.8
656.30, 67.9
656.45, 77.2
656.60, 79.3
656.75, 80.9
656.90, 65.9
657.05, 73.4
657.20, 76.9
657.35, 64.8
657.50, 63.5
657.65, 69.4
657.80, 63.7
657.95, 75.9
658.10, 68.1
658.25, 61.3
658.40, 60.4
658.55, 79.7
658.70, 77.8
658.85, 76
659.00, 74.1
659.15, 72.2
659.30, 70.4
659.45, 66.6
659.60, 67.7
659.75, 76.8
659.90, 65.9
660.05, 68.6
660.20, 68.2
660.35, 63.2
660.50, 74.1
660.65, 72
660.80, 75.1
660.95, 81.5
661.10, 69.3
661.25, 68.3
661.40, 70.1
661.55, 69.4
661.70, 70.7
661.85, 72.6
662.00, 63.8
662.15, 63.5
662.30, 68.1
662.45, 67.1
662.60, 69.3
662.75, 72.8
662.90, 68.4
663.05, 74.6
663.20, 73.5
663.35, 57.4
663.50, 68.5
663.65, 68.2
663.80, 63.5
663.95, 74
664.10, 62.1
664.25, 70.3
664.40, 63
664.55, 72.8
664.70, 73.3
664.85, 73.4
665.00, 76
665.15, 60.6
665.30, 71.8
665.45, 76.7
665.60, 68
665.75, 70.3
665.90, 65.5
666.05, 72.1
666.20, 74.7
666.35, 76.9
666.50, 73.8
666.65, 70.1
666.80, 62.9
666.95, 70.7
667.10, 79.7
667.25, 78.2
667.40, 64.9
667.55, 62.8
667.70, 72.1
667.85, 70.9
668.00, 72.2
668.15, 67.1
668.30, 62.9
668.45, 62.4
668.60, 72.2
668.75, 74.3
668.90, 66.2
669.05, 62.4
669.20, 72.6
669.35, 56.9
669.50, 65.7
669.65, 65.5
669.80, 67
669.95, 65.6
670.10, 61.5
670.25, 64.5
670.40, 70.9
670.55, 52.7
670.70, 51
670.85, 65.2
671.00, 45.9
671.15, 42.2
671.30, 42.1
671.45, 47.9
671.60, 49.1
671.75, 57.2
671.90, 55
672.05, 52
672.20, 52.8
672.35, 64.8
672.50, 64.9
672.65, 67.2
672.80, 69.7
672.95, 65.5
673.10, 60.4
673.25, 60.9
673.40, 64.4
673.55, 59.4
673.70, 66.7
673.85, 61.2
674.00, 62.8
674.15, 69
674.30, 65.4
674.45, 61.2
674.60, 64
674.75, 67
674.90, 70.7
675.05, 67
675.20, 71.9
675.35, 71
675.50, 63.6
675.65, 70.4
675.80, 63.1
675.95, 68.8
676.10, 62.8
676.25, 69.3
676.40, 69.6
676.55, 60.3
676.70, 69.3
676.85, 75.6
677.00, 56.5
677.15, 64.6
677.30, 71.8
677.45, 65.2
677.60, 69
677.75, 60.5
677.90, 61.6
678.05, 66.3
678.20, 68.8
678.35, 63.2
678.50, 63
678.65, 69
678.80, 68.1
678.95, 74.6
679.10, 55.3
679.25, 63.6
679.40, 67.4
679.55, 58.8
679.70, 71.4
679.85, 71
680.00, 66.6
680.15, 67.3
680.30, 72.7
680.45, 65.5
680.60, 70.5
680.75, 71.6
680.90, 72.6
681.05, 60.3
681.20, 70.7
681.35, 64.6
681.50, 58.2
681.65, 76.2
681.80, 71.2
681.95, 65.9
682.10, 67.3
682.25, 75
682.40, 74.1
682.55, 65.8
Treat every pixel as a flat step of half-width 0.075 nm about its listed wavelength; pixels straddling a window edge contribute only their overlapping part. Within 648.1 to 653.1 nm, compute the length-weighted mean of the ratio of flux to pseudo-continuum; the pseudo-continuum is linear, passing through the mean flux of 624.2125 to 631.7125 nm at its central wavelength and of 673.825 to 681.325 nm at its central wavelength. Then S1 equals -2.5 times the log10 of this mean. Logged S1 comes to -0.02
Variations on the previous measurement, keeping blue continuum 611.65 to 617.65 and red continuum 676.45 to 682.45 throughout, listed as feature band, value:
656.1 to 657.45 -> -0.09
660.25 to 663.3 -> -0.04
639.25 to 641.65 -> 0.03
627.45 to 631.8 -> 0.01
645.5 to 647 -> -0.02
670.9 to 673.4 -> 0.19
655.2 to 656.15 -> 0.00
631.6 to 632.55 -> 0.04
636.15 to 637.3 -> -0.02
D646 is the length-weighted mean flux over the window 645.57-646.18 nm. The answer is 67.2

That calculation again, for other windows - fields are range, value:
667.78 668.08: 71.5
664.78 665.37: 70.4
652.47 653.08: 68.7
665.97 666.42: 74.4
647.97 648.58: 67.7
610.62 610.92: 74.4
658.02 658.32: 64.9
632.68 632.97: 75.8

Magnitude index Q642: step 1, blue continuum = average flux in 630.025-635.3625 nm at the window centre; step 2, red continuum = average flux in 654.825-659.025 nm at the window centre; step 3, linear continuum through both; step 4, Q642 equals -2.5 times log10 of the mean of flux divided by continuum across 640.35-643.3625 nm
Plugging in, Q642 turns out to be 0.05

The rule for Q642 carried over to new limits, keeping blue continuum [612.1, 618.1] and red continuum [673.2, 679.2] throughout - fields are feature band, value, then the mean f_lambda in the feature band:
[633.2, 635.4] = -0.045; 70.3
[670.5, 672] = 0.284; 50.8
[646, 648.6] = -0.048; 69.9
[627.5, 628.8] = 0.022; 66.3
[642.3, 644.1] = 0.020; 65.8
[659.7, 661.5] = -0.072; 71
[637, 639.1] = 0.019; 66.1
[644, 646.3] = -0.021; 68.3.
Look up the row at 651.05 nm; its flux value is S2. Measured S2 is 65.2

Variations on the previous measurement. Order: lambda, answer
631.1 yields 78.3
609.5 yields 62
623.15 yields 61.1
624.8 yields 67.2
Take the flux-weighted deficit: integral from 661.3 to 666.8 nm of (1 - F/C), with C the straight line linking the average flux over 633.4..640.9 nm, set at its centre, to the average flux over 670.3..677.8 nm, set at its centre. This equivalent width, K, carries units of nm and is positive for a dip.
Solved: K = -0.48 nm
